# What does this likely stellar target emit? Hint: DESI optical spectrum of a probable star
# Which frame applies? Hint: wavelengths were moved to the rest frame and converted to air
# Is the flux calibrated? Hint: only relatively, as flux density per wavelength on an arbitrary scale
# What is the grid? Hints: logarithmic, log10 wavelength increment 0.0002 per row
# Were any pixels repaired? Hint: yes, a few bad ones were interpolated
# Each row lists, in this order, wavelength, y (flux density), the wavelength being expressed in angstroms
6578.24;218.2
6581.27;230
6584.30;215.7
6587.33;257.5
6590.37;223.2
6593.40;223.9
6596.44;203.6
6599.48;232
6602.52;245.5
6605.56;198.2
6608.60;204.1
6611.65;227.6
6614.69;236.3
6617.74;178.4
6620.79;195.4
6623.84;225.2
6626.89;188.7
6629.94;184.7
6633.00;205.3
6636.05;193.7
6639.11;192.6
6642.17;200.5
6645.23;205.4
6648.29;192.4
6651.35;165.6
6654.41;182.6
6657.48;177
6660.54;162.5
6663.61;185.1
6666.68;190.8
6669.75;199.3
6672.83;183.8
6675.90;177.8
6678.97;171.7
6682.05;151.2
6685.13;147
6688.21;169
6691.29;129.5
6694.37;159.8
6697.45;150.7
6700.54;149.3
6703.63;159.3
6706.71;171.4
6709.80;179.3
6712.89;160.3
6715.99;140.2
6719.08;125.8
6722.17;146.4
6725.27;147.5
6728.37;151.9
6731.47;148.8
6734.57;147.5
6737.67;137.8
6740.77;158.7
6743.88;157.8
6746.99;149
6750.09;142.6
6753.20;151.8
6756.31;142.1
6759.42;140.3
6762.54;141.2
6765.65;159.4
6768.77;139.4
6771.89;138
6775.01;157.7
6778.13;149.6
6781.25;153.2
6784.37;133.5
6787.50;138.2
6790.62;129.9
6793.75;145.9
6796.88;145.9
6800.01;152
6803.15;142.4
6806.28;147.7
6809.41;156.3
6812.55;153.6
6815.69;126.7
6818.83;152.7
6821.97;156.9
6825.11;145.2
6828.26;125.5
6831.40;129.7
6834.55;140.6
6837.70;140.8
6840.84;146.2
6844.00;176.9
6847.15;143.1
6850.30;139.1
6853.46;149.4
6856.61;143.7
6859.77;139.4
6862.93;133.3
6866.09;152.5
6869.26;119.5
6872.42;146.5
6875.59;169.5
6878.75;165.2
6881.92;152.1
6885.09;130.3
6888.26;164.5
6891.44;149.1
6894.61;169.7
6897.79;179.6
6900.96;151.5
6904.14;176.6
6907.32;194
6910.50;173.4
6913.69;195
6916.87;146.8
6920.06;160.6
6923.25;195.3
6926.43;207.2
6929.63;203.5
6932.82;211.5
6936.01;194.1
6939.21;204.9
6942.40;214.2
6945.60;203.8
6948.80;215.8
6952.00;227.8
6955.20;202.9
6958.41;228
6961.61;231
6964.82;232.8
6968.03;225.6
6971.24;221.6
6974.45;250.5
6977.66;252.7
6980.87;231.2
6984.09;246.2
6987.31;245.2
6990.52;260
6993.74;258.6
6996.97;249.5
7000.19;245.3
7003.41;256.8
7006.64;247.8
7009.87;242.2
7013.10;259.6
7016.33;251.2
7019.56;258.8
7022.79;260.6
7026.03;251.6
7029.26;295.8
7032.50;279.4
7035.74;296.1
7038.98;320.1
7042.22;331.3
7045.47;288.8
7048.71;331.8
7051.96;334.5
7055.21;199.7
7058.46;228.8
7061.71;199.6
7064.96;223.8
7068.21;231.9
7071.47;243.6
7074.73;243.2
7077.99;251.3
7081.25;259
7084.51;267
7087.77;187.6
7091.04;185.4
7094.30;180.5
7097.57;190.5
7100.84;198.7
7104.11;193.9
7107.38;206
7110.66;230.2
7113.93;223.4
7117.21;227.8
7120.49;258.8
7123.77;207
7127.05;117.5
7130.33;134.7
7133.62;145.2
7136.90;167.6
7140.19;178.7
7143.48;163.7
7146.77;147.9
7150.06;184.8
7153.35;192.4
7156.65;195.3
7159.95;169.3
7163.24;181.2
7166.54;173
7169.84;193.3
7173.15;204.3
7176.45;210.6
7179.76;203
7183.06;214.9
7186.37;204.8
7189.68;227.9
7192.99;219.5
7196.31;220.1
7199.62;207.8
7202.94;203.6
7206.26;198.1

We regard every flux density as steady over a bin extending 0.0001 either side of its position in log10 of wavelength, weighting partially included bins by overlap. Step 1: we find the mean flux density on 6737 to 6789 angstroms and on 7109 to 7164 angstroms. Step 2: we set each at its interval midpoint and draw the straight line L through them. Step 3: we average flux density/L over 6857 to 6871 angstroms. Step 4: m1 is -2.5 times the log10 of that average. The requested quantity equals 0.15 mag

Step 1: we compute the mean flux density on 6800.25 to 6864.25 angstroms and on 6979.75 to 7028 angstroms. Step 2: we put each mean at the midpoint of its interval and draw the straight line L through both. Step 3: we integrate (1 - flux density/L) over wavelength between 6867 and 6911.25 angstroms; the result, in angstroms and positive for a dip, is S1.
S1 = 5.0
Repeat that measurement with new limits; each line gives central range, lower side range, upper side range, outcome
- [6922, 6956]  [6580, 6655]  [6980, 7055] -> 6.68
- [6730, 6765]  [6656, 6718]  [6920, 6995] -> 6.07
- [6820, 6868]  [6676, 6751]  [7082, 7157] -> 6.13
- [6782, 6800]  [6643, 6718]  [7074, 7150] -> 3.67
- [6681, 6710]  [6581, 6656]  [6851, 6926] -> 5.73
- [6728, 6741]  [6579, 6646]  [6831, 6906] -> 2.51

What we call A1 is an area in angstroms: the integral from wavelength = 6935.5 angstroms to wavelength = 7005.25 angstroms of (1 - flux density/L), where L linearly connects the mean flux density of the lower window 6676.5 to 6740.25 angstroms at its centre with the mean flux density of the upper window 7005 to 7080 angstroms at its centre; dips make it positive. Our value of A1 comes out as 2.25 angstroms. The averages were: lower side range 153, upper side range 264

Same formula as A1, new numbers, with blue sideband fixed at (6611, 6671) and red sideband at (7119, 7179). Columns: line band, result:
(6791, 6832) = 9.6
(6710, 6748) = 8.5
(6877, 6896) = 3.2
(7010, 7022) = -4.7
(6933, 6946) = -1.4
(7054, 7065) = -1.8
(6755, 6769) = 3.3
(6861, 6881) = 4.2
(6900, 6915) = 0.6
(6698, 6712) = 2.1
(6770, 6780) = 2.2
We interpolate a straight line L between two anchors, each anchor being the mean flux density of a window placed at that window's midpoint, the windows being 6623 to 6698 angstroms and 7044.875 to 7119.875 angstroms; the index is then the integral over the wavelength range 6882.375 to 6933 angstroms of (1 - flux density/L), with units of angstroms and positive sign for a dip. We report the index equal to 8.7 angstroms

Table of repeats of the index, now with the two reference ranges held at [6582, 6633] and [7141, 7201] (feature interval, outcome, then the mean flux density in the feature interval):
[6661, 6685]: 3.99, 177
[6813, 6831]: 5.72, 141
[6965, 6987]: -3.94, 238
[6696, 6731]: 9.67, 153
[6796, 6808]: 3.51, 147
